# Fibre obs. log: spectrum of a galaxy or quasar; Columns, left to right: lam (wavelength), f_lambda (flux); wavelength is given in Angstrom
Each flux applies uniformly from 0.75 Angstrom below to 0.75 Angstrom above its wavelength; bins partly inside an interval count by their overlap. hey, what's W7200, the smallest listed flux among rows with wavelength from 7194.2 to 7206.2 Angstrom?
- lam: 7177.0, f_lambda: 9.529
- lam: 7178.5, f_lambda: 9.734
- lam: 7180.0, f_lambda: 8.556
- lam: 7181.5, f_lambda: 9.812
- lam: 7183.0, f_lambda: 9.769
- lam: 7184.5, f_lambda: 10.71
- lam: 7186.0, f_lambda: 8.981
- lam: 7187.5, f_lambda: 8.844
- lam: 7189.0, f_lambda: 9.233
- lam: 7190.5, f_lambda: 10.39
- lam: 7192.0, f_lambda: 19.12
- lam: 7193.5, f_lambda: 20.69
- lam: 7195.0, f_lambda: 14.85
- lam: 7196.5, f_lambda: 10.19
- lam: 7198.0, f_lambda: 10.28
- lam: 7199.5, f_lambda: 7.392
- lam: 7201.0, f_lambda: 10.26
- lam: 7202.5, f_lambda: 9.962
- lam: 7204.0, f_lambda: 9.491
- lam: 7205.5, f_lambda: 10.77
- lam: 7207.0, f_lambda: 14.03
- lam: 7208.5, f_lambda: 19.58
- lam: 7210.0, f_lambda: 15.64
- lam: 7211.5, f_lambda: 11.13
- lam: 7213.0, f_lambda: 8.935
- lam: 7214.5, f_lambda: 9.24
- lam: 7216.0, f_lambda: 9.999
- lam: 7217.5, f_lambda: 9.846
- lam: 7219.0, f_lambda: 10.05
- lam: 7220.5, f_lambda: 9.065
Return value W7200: 7.392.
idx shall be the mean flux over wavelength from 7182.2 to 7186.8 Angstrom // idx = 9.81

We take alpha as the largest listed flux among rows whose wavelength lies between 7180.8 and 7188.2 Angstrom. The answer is 10.71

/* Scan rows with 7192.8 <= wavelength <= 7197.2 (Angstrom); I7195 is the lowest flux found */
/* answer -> 10.19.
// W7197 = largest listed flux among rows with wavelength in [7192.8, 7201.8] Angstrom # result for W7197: 20.69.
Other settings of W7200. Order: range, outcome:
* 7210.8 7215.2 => 8.935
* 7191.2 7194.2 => 19.12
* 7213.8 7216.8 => 9.24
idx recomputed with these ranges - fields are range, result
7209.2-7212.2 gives 13.5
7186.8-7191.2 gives 9.49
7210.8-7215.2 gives 9.76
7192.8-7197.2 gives 15.2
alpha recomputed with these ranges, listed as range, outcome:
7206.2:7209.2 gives 19.58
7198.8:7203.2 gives 10.26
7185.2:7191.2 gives 10.39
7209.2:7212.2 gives 15.64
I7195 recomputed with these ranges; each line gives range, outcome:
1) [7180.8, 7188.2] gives 8.844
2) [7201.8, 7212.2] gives 9.491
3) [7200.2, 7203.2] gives 9.962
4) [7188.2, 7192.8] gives 9.233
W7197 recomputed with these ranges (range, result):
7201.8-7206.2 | 10.77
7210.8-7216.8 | 11.13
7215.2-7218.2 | 9.999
